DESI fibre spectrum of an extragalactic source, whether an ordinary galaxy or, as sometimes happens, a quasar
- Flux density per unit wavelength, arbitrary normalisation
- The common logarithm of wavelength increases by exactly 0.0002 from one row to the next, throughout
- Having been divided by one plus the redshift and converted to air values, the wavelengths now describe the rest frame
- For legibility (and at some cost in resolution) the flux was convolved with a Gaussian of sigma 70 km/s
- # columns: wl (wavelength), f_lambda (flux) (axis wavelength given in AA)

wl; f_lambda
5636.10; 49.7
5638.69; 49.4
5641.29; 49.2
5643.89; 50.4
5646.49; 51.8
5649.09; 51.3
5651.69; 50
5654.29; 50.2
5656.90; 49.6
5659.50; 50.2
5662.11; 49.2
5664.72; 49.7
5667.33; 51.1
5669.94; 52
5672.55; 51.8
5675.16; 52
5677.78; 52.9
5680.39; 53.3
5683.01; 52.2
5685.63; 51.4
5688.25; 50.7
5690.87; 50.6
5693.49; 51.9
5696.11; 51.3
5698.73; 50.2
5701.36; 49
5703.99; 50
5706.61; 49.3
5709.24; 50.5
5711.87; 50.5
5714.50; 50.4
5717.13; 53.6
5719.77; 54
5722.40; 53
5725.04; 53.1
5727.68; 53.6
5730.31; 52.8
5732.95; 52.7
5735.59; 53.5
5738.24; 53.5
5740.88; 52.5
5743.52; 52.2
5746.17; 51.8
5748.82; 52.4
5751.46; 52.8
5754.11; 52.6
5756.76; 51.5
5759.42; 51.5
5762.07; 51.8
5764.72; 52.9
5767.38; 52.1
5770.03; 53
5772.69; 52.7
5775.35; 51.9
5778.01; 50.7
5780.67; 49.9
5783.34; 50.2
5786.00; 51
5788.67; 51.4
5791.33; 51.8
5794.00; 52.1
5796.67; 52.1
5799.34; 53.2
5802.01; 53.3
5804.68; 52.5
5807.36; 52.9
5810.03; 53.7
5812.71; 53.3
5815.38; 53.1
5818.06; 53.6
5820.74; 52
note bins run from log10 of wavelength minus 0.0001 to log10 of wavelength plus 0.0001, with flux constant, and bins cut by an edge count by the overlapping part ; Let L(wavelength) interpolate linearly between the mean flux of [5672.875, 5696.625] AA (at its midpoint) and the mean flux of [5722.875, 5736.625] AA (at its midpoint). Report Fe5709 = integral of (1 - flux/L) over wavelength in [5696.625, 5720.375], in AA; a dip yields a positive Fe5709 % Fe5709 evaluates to 0.8 AA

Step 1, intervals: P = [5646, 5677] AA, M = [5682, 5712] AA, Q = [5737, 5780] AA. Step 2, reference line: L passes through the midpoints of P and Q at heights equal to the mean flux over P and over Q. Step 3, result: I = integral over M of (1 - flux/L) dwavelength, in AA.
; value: 0.4 AA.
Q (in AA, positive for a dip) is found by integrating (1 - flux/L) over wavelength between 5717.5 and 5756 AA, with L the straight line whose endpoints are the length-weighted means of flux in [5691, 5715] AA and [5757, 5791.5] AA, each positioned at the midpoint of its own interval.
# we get -1.5 AA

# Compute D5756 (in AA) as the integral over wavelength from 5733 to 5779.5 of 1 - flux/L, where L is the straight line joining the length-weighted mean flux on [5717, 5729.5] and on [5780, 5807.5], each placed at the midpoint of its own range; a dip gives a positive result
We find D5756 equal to 0.32 AA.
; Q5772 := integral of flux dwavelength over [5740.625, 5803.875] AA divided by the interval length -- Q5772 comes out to 52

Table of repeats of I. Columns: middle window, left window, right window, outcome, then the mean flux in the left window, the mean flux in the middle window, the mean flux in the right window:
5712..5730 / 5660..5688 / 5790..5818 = -0.3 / 51.5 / 52.8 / 52.8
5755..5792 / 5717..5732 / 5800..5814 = 1.1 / 53.3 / 51.6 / 53.1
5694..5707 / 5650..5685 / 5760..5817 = 0.3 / 51.1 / 50.1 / 52.2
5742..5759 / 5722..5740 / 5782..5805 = 0.2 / 53.2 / 52.2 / 51.9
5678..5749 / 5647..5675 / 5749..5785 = -0.9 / 50.6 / 51.9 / 51.8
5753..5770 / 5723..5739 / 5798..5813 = 0.3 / 53.2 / 52.1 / 53.1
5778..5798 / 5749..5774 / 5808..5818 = 0.6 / 52.3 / 51.2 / 53.4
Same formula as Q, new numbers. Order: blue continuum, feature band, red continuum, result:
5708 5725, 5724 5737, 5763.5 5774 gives -0.2 AA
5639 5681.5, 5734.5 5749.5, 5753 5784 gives -0.3 AA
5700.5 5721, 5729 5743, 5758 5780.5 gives -0.4 AA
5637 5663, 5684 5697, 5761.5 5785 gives -0.1 AA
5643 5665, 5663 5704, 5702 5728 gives -0.3 AA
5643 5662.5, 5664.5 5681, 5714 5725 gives -0.2 AA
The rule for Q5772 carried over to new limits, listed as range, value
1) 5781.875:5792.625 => 51.1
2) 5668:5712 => 51.2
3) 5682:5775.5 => 51.9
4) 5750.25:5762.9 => 52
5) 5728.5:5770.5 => 52.5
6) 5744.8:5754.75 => 52.4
